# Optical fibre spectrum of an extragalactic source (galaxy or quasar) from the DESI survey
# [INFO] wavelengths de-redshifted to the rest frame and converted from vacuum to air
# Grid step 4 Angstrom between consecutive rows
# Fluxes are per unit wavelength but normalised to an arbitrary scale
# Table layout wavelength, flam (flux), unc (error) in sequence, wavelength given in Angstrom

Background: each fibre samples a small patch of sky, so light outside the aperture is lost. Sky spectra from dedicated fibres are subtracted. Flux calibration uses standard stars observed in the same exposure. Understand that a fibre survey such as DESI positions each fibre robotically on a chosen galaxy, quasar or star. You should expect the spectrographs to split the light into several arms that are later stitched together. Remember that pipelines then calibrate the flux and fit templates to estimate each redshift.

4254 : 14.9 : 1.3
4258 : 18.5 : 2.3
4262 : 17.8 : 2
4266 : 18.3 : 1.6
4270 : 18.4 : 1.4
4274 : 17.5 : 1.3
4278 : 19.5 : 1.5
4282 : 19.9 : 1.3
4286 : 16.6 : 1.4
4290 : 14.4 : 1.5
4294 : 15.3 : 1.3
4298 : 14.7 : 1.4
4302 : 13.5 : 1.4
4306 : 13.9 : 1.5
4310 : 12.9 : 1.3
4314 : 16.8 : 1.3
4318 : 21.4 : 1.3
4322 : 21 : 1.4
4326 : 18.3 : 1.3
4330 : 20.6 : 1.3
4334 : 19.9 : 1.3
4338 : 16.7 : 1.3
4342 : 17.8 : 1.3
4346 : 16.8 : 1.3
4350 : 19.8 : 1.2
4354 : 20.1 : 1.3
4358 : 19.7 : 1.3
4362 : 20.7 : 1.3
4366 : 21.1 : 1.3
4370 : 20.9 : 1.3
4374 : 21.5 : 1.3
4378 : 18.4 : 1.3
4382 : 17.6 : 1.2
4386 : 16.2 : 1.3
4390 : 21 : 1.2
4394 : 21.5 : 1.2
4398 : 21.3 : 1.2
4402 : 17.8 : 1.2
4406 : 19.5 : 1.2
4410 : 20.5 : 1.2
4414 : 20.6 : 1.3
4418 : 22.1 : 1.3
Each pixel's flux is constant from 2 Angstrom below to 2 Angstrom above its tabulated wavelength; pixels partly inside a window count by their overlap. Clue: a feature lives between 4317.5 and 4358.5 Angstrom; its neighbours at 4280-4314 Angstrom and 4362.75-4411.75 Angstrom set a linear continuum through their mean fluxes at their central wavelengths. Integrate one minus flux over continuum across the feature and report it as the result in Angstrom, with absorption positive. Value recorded -4.54 Angstrom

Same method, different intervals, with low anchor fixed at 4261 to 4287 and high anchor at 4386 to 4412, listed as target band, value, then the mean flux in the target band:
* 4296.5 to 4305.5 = 2.3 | 14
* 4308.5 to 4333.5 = 0.4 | 18.7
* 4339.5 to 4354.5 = 0.7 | 18.4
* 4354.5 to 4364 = -0.4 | 20.2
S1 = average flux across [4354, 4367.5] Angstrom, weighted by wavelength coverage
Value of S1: 20.4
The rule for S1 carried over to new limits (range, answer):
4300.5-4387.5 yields 18.5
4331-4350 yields 18.2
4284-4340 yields 16.9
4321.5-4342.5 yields 19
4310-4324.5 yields 18.7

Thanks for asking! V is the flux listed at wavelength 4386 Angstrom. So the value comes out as 16.2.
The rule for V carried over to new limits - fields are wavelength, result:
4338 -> 16.7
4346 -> 16.8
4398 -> 21.3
